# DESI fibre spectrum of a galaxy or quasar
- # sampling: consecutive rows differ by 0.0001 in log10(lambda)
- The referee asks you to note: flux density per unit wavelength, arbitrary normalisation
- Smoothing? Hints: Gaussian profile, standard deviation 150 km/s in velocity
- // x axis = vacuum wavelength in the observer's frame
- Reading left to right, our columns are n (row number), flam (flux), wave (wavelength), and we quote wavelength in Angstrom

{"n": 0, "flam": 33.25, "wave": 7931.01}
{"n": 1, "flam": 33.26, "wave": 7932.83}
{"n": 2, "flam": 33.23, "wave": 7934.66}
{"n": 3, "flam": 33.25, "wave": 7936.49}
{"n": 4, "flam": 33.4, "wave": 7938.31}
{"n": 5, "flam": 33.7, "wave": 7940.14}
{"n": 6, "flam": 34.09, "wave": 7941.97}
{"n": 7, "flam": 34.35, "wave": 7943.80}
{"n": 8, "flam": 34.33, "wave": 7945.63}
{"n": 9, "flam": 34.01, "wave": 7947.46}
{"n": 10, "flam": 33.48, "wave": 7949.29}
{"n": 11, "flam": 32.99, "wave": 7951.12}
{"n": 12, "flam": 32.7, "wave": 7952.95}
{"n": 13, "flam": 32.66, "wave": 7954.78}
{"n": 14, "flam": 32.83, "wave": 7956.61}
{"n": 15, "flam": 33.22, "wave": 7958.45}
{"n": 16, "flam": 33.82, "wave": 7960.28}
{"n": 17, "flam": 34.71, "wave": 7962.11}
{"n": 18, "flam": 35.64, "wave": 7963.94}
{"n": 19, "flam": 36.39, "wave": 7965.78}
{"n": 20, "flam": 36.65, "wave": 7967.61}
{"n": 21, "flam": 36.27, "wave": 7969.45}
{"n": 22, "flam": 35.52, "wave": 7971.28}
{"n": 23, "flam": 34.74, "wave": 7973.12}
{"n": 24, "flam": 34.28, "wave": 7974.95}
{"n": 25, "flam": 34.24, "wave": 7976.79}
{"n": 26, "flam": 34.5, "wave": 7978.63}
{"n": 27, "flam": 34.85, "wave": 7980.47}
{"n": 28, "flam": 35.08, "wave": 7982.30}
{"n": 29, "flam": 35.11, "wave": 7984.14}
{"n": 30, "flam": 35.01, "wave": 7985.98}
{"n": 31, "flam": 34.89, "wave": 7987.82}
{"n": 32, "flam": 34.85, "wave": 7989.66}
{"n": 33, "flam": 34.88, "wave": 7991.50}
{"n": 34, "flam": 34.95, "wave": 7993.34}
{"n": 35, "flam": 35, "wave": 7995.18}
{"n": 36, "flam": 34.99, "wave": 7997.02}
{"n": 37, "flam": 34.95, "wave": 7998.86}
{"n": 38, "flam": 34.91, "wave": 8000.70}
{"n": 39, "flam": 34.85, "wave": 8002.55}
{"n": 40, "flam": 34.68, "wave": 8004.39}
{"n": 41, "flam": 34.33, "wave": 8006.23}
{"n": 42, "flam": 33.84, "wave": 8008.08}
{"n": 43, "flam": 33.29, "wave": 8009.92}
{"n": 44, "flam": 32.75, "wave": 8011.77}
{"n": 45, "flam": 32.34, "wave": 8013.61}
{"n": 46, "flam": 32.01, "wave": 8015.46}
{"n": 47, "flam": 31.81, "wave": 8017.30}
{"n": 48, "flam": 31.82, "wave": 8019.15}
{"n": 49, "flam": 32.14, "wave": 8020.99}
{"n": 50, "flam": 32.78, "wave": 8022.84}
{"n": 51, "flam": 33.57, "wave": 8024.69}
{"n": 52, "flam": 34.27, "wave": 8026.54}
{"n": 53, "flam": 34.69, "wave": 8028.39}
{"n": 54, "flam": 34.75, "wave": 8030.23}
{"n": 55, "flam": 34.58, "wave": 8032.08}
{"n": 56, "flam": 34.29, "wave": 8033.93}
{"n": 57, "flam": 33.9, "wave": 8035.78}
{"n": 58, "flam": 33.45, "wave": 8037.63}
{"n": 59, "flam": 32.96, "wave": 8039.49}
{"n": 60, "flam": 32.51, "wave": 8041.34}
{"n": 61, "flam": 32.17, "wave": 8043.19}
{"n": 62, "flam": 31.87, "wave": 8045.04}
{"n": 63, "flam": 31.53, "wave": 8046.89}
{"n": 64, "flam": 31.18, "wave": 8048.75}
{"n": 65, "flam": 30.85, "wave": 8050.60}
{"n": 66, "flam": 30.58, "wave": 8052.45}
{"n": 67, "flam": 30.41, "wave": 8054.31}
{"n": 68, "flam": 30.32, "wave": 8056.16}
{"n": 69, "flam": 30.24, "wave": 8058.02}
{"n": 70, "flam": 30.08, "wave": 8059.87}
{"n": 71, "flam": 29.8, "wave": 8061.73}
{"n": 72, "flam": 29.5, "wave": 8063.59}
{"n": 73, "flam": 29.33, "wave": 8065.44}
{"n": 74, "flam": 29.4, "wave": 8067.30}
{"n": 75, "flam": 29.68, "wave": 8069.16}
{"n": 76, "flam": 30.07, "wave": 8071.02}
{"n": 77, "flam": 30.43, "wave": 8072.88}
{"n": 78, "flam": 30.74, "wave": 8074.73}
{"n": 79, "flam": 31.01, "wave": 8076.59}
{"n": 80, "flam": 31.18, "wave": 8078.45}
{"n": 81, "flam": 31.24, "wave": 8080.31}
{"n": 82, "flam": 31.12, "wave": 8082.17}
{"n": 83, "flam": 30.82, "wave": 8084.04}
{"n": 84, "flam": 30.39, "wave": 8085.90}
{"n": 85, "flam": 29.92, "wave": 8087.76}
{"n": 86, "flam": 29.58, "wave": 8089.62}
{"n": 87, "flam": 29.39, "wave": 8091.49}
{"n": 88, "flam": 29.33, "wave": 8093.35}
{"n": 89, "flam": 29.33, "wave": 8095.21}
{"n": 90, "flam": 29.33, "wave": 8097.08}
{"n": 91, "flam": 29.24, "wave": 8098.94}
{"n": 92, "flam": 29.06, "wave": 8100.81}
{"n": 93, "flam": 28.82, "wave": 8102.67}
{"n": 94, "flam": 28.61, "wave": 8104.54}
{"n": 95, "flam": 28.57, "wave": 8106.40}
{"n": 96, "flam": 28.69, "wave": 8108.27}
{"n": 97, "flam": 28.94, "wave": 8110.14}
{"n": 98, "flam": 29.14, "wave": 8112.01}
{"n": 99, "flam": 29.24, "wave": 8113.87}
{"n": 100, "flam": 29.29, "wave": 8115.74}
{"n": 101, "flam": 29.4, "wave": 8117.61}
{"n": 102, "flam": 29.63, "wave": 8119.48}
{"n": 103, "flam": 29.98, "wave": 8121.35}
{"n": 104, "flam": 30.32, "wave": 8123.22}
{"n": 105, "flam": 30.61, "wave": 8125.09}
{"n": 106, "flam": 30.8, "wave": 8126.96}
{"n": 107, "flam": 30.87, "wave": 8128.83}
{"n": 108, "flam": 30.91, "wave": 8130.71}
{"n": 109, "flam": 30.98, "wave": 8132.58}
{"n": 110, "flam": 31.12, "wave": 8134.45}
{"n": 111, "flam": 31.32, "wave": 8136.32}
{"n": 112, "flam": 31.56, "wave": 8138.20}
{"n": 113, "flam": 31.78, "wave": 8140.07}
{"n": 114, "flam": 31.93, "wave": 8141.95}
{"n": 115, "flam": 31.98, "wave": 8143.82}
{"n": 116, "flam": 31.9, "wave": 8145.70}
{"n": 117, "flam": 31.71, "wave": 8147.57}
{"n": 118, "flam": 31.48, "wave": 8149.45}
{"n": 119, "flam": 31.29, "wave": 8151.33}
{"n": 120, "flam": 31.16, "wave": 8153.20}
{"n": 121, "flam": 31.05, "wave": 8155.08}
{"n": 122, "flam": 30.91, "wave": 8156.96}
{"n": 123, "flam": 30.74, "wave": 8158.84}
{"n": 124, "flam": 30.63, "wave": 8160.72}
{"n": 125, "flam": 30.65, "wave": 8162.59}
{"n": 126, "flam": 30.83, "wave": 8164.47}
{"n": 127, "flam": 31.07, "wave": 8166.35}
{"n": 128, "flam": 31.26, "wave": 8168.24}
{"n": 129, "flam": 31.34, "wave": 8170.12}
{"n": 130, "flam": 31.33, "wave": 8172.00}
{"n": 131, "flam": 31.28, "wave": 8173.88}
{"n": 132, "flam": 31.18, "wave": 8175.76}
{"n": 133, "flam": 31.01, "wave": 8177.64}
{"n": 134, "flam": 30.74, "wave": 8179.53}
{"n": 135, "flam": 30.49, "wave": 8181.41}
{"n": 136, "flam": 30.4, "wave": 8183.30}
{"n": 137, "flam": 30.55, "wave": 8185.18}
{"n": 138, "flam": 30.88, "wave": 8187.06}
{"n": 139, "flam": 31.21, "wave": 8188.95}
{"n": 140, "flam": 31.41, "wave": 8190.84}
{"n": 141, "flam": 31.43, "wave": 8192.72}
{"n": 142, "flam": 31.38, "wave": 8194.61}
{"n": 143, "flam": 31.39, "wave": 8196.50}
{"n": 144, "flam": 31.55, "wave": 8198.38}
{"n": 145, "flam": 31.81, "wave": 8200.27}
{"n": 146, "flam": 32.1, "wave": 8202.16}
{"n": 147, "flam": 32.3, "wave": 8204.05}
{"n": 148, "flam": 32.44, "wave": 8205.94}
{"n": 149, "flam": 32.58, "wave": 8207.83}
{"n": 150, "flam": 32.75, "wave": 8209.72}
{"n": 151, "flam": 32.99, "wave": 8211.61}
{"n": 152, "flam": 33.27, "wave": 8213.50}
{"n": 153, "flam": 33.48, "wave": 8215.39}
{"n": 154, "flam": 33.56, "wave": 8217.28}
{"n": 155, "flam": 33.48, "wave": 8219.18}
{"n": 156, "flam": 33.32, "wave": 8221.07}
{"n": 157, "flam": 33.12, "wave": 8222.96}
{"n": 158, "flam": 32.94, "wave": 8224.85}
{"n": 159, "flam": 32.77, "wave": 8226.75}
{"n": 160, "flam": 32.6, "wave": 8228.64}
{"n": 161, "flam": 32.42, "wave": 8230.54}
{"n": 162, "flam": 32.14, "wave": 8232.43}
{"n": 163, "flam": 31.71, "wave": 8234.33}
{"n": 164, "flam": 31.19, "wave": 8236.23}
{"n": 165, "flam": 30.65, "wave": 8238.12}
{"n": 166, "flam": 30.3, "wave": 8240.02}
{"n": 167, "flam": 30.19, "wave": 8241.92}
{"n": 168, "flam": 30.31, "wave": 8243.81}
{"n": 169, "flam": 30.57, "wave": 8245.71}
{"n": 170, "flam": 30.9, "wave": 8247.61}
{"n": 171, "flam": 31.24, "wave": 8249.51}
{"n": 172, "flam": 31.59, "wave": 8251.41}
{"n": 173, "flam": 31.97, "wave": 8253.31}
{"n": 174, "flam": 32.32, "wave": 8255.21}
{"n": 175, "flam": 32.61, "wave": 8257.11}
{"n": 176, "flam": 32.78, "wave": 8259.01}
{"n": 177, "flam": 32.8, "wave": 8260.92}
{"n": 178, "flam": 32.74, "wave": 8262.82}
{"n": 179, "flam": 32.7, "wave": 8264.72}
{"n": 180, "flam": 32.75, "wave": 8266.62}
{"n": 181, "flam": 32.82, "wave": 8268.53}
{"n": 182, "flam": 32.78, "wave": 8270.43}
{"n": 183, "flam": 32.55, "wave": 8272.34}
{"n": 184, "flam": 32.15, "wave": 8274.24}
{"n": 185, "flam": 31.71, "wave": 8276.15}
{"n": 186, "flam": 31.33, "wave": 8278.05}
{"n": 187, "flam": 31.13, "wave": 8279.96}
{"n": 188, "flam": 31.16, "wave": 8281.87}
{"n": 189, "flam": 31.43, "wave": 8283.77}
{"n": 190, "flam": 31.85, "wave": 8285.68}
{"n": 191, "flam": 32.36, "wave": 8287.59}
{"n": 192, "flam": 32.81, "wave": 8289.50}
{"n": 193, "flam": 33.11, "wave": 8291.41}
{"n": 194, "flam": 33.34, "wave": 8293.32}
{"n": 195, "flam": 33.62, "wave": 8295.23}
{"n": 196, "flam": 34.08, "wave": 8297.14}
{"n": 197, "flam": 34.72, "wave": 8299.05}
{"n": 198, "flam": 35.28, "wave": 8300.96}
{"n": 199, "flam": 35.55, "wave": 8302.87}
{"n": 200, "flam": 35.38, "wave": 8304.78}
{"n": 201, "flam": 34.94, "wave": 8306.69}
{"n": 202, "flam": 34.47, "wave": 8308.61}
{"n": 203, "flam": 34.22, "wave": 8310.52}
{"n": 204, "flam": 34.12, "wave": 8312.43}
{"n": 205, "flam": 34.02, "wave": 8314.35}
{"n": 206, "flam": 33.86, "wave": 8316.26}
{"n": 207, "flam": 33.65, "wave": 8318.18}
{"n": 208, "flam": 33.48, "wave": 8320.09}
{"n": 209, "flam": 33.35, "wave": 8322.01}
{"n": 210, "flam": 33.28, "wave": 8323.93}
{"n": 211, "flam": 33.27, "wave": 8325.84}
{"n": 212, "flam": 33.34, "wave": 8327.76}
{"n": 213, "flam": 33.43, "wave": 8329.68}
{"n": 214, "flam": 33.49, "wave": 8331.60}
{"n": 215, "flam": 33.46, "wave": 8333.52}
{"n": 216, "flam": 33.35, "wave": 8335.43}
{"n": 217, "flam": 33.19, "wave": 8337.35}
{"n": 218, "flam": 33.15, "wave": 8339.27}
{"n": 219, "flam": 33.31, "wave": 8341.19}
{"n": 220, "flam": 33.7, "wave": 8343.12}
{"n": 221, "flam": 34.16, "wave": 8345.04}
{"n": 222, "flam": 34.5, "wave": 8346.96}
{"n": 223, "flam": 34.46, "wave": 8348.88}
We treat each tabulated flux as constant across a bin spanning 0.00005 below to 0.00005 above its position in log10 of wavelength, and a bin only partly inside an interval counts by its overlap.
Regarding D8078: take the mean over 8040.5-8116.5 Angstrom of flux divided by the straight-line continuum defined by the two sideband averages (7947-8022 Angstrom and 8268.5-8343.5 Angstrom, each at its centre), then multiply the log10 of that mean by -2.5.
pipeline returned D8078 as 0.13 mag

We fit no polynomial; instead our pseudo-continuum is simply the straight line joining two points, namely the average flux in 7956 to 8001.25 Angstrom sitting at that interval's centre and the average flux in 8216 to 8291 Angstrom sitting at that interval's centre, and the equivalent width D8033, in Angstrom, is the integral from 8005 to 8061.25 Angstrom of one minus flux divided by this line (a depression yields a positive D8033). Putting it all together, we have 3.0 Angstrom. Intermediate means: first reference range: 34.9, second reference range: 32.1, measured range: 32.5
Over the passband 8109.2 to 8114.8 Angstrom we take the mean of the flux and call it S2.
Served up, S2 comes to 29.1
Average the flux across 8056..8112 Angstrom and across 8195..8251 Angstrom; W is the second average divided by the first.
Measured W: 1.1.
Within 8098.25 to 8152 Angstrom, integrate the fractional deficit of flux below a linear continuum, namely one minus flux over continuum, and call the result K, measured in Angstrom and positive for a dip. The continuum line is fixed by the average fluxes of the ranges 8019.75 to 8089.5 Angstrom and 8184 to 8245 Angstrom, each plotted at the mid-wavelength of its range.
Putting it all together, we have 2.4 Angstrom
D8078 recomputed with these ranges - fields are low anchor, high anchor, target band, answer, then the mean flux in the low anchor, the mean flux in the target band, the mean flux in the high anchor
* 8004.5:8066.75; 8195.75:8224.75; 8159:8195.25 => 0.06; 32.3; 31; 32.7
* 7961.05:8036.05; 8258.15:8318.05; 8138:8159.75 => 0.08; 34.4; 31.5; 33.2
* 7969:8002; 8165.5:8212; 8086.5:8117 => 0.13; 34.9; 29.2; 31.5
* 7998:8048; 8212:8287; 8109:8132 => 0.10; 33.4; 29.9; 32.1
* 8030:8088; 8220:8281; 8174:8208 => 0.01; 31.2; 31.3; 32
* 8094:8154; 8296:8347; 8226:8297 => 0.03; 30.3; 32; 33.9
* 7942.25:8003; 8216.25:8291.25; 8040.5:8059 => 0.09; 34.6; 31.2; 32.1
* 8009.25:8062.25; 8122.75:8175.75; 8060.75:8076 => 0.07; 32.3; 29.9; 31.2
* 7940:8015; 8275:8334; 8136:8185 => 0.09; 34.4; 31.2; 33.4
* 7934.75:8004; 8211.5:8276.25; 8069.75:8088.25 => 0.10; 34.5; 30.7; 32.2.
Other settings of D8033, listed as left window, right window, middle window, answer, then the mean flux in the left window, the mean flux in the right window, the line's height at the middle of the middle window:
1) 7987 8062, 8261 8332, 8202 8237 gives 0.5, 33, 33.2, 33.2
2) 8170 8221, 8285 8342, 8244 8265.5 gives 0.5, 31.8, 33.7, 32.8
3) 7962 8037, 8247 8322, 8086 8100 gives 1.8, 34.4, 33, 33.9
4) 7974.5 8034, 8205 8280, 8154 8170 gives 0.9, 34.1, 32.2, 32.8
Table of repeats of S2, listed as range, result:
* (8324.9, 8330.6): 33.3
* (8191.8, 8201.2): 31.5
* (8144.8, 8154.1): 31.5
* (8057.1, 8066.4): 29.8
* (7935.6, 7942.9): 33.6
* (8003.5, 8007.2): 34.5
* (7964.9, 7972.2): 36.2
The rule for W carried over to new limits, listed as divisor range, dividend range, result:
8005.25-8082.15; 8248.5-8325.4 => 1.04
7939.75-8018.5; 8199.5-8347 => 0.96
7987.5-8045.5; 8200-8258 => 0.95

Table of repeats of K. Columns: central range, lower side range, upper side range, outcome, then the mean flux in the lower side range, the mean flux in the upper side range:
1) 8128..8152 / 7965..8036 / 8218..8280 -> 1.2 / 34.3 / 32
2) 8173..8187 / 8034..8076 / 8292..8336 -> 0.7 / 31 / 34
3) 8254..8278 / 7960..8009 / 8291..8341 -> 1.1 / 35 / 33.9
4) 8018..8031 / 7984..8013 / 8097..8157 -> 0.1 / 34.5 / 30.4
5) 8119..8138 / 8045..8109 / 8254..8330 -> 0.0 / 30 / 33.2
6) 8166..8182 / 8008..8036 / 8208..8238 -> 0.9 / 33.3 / 32.7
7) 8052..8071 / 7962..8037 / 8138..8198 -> 1.9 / 34.4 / 31.2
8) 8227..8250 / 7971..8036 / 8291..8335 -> 1.9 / 34.1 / 34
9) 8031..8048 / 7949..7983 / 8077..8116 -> -0.7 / 34.5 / 29.6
